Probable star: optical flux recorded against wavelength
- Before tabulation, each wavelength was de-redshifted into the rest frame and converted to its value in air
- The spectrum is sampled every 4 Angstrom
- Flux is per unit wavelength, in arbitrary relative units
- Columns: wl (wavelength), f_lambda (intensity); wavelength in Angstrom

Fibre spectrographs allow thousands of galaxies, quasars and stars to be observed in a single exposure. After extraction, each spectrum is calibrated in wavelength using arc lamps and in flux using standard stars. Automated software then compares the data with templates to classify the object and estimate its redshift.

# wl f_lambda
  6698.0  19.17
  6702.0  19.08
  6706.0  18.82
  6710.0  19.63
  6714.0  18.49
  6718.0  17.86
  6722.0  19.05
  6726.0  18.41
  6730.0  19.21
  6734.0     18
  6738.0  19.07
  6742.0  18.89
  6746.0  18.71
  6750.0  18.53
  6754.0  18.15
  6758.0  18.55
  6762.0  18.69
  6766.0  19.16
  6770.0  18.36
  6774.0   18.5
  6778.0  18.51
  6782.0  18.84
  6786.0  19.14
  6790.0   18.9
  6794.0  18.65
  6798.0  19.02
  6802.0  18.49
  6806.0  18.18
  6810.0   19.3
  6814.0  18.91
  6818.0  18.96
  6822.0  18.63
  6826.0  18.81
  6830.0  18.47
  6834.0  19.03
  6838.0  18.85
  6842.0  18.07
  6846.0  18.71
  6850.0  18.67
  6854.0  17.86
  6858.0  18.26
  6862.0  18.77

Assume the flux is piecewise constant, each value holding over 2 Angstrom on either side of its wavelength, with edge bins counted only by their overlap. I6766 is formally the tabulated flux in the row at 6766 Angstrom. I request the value 19.16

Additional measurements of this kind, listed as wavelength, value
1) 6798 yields 19.02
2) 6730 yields 19.21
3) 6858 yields 18.26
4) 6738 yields 19.07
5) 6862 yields 18.77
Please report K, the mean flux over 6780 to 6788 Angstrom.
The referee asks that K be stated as 19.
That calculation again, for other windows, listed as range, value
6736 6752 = 18.8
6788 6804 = 18.8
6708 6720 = 18.7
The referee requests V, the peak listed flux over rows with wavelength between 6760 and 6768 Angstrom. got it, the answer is 19.16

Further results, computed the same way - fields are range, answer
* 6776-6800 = 19.14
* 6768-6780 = 18.51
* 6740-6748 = 18.89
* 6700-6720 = 19.63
